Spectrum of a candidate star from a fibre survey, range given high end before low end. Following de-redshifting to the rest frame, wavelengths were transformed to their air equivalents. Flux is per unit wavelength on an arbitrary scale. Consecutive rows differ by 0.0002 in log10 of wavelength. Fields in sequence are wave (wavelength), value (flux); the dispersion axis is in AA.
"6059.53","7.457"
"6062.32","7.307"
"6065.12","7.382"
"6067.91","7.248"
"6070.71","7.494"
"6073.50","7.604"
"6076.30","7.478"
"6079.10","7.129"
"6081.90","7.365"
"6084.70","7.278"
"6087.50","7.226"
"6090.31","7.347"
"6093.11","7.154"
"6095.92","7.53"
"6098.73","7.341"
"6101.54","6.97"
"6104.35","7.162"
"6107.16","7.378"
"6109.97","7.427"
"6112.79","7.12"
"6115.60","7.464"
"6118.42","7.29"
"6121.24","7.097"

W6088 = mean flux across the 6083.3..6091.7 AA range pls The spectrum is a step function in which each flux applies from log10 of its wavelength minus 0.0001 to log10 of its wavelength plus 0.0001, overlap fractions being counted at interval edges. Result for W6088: 7.28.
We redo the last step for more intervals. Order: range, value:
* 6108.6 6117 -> 7.34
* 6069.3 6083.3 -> 7.41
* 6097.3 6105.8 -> 7.16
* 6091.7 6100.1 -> 7.34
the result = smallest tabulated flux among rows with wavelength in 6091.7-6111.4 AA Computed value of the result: 6.97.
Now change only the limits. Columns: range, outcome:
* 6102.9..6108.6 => 7.162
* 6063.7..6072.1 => 7.248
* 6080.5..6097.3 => 7.154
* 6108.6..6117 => 7.12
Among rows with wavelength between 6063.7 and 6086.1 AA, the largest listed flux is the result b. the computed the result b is 7.604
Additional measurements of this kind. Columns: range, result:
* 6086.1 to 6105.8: 7.53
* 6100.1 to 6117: 7.464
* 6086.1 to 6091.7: 7.347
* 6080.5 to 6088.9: 7.365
